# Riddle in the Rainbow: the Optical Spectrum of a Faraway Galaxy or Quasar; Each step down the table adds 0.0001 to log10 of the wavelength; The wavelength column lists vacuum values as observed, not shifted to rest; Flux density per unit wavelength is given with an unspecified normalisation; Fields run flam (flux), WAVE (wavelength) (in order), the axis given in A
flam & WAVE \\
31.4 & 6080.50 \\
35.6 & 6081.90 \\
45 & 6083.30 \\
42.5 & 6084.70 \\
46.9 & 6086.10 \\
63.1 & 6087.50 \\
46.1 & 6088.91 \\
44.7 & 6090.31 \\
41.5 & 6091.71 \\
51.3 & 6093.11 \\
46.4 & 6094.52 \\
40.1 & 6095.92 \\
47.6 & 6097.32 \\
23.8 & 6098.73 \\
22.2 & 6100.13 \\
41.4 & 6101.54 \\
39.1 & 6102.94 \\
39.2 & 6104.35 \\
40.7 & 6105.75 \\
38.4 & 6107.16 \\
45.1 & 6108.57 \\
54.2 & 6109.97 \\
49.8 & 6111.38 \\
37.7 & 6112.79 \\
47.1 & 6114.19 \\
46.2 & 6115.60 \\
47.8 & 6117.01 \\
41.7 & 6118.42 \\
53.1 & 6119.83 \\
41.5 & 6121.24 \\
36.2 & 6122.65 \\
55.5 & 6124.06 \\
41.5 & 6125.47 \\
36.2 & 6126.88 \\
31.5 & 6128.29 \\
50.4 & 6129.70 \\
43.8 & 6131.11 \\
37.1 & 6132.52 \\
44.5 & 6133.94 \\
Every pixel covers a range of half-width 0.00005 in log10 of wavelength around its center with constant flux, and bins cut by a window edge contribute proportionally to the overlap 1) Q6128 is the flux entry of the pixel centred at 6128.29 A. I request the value 31.5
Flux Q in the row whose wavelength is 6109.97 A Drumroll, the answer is 54.2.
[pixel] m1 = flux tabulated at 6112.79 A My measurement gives 37.7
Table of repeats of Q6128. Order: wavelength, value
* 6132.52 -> 37.1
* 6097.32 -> 47.6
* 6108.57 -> 45.1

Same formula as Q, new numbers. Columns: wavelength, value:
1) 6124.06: 55.5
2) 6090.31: 44.7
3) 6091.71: 41.5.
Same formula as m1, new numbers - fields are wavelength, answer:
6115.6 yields 46.2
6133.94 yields 44.5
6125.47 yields 41.5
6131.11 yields 43.8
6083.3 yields 45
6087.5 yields 63.1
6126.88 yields 36.2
